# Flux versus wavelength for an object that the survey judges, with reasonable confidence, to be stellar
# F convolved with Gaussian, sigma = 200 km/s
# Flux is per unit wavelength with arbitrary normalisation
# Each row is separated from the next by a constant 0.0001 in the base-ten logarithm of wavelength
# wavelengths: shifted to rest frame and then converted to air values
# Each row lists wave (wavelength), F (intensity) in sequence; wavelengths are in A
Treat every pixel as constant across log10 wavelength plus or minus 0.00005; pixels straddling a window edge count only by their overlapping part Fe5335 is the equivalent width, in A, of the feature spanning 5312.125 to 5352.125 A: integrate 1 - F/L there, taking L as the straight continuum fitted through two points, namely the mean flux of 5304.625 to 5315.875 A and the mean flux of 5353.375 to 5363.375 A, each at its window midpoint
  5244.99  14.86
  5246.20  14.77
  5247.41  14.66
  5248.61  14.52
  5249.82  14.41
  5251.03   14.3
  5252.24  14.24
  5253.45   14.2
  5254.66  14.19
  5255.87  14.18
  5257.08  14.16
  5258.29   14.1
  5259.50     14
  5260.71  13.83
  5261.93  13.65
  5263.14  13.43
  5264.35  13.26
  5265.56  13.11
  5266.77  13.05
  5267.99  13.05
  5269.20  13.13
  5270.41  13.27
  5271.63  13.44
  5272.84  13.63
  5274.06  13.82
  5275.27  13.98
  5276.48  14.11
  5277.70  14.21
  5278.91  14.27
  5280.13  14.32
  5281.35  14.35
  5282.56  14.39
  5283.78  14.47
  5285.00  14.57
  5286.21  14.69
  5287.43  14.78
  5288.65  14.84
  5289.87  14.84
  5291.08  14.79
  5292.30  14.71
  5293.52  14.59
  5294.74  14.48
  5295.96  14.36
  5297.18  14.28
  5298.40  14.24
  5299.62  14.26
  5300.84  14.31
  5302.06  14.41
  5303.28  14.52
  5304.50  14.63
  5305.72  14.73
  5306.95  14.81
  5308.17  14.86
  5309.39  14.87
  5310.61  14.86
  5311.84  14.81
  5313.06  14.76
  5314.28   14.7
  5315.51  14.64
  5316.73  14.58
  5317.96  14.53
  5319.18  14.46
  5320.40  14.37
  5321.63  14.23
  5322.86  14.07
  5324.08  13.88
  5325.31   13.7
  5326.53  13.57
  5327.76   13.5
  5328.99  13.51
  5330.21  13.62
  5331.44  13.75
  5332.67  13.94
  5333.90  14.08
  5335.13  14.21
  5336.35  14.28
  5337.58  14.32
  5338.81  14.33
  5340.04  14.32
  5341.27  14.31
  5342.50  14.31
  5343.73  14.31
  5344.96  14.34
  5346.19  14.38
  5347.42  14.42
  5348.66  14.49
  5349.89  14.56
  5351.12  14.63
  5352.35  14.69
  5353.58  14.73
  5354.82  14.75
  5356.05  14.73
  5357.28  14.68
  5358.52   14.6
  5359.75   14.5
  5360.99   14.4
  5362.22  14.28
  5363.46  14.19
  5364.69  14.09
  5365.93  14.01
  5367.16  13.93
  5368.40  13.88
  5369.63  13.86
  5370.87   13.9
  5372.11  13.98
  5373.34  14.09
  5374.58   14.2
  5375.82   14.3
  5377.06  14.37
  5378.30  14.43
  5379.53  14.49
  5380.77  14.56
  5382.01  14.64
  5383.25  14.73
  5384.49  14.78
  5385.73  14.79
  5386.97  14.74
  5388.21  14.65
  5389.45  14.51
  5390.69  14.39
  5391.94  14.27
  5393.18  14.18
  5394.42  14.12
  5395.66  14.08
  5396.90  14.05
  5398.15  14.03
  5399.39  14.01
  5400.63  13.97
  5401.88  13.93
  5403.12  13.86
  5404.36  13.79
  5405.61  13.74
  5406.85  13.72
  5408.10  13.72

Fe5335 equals 1.2 A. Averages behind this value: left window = 14.8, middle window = 14.2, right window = 14.5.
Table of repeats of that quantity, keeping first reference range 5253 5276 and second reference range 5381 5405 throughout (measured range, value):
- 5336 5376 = -0.62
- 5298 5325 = -1.22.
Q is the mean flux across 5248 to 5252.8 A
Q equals 14.4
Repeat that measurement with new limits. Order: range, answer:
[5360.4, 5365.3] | 14.3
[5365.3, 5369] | 13.9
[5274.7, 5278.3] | 14.1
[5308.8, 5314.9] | 14.8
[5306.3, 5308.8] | 14.8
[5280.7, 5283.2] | 14.4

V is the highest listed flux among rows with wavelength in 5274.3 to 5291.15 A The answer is 14.84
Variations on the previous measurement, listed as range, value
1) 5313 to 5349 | 14.76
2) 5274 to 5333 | 14.87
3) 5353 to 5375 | 14.75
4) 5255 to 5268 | 14.18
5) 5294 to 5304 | 14.52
